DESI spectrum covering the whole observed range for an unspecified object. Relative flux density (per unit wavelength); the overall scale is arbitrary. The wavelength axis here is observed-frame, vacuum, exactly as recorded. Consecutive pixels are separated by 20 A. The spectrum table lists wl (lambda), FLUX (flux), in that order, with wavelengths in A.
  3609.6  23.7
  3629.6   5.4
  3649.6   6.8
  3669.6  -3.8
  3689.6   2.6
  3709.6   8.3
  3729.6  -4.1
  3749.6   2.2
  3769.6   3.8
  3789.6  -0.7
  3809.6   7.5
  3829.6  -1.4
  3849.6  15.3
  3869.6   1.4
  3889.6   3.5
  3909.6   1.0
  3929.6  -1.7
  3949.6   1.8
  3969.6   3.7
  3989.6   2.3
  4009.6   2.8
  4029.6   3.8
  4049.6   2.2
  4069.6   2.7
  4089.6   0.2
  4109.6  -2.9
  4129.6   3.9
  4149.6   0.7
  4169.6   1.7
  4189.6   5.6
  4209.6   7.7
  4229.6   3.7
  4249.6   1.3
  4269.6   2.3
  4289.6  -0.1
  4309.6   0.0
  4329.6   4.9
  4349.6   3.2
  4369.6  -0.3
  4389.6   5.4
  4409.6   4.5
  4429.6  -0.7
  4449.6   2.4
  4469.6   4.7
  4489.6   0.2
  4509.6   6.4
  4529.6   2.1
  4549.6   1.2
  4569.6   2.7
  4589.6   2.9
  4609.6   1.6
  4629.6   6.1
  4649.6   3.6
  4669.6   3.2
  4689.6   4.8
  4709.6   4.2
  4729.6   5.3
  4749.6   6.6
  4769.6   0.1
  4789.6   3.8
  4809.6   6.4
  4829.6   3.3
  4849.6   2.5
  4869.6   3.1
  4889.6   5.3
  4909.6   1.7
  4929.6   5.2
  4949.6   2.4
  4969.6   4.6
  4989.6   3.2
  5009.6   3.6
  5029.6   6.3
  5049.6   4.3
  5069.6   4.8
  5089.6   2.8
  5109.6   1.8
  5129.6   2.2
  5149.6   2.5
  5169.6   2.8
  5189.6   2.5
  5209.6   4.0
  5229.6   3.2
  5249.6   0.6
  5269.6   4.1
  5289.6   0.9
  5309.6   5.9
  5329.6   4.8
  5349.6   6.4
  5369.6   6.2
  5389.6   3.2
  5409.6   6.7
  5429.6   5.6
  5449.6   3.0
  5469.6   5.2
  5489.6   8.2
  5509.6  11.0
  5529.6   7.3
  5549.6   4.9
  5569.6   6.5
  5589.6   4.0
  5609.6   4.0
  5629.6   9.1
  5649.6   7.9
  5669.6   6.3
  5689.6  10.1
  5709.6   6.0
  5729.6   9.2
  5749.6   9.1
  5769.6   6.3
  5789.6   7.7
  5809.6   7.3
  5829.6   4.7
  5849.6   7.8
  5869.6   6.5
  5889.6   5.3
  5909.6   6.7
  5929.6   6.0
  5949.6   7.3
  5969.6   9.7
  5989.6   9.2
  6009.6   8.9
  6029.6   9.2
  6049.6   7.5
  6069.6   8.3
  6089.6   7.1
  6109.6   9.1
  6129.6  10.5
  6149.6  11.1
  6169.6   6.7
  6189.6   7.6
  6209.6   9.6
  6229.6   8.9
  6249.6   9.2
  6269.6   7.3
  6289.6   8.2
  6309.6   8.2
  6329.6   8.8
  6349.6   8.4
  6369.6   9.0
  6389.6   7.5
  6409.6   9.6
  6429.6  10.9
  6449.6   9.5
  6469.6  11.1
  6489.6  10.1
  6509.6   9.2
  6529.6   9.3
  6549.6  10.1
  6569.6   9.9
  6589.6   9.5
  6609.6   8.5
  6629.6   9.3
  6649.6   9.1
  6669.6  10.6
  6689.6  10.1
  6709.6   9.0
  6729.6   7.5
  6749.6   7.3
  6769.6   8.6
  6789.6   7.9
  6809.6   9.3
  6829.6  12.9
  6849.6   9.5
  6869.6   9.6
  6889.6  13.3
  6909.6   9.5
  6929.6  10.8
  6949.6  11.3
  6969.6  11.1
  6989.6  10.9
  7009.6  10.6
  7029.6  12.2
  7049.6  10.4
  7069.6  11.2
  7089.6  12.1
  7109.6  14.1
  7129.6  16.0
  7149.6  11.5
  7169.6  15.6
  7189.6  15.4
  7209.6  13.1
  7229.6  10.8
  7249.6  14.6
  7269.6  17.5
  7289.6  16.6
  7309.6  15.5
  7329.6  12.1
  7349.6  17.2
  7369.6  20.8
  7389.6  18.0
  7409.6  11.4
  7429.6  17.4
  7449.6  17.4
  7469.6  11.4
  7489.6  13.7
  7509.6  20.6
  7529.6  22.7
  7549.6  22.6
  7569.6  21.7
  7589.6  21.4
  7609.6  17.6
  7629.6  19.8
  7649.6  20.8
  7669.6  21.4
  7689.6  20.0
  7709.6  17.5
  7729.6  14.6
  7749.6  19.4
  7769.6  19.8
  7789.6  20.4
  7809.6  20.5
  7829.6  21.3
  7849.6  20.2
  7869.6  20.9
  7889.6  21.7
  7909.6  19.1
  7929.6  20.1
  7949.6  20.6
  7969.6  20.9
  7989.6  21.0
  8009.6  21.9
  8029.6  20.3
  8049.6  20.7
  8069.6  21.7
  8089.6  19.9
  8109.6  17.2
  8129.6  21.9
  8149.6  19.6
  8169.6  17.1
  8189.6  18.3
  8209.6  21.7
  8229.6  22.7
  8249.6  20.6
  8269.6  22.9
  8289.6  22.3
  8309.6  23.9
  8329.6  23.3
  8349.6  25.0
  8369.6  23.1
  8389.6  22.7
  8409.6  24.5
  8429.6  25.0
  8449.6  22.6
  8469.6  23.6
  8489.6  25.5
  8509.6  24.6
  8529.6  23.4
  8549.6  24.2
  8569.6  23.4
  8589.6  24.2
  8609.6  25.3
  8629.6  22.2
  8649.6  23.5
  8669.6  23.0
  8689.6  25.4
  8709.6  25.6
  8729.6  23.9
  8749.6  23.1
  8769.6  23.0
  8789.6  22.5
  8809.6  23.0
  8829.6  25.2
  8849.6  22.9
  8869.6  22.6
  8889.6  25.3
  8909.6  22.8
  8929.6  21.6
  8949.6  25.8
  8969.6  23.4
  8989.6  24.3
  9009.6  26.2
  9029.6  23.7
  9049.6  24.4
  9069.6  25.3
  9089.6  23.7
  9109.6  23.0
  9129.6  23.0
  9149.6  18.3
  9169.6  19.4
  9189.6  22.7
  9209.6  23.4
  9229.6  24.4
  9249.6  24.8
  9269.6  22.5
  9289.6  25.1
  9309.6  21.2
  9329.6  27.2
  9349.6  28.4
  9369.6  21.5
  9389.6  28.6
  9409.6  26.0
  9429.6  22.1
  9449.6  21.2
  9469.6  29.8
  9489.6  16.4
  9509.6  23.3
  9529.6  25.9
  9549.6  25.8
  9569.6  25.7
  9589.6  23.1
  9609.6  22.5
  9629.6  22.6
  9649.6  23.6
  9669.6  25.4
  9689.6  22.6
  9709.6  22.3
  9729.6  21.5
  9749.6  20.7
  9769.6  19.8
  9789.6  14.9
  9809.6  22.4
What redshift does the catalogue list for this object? 0.883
